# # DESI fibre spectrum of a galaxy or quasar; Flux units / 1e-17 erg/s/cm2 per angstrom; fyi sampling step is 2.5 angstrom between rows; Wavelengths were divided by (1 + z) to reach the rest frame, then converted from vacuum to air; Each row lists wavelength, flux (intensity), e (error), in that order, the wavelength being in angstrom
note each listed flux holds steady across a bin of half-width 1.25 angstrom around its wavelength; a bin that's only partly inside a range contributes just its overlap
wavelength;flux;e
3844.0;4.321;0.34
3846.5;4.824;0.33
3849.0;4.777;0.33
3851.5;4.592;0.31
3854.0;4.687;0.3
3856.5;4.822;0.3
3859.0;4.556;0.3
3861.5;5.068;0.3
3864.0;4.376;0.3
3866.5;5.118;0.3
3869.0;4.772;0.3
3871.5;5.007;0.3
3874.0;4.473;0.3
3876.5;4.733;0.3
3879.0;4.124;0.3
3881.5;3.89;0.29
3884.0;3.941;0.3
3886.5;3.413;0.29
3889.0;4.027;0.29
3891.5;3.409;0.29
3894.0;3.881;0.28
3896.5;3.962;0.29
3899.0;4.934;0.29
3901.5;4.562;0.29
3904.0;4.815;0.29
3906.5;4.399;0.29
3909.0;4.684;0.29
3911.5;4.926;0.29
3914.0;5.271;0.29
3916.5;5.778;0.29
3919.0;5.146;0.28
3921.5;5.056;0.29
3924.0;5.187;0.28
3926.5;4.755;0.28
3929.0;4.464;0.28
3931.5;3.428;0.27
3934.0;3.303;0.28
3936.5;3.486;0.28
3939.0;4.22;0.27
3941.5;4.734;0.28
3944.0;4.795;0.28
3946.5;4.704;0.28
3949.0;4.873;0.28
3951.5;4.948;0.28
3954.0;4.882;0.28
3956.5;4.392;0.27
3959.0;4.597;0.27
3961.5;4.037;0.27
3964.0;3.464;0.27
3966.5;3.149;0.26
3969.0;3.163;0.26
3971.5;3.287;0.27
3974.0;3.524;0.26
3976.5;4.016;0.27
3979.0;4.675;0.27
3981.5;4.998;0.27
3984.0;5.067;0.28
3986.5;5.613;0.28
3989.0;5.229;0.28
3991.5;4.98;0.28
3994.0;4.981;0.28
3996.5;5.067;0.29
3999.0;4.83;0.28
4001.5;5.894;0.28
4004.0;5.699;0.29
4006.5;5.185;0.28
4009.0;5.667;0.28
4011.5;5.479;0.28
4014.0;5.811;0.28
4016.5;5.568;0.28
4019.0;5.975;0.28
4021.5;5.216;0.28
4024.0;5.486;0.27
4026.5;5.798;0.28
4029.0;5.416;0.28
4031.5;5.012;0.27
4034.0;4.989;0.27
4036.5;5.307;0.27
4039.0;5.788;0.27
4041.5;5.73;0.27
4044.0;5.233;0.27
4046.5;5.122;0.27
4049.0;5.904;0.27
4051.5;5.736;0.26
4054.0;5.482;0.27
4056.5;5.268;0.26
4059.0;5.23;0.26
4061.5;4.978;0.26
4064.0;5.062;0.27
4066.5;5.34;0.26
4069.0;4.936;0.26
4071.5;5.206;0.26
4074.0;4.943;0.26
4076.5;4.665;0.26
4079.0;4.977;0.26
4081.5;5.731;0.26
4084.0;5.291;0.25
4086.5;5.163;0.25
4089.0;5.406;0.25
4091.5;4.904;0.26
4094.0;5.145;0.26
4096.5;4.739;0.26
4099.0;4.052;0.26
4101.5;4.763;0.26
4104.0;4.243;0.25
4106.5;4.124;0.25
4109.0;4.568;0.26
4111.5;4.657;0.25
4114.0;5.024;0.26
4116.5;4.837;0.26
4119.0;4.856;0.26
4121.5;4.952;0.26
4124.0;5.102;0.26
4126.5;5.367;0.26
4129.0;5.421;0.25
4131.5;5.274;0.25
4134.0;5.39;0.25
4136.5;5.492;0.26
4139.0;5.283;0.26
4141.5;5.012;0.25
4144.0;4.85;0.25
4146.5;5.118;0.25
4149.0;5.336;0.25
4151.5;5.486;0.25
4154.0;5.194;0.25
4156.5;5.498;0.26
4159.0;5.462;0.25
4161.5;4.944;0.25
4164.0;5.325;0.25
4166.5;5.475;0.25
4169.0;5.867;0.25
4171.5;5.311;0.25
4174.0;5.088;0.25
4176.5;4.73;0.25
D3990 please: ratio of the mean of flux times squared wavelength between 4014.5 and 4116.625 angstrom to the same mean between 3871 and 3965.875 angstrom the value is 1.3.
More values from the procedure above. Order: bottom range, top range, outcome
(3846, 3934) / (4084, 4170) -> 1.26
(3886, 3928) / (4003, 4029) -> 1.27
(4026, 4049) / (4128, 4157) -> 1.03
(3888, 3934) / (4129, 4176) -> 1.31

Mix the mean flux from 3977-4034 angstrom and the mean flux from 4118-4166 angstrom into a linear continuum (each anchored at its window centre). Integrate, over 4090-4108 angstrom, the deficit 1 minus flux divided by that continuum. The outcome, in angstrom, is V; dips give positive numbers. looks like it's 2.3 angstrom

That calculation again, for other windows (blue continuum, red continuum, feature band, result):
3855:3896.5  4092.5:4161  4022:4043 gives -3.0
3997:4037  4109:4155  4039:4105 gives 2.0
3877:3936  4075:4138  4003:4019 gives -3.1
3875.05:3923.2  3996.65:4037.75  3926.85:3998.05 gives 9.0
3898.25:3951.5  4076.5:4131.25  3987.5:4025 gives -5.0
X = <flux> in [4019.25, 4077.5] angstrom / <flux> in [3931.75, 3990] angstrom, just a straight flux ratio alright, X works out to 1.24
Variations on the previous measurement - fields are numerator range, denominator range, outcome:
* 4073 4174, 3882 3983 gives 1.17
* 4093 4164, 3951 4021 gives 1.05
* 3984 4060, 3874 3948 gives 1.23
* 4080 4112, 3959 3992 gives 1.14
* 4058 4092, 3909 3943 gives 1.12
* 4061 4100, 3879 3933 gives 1.13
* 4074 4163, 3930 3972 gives 1.23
